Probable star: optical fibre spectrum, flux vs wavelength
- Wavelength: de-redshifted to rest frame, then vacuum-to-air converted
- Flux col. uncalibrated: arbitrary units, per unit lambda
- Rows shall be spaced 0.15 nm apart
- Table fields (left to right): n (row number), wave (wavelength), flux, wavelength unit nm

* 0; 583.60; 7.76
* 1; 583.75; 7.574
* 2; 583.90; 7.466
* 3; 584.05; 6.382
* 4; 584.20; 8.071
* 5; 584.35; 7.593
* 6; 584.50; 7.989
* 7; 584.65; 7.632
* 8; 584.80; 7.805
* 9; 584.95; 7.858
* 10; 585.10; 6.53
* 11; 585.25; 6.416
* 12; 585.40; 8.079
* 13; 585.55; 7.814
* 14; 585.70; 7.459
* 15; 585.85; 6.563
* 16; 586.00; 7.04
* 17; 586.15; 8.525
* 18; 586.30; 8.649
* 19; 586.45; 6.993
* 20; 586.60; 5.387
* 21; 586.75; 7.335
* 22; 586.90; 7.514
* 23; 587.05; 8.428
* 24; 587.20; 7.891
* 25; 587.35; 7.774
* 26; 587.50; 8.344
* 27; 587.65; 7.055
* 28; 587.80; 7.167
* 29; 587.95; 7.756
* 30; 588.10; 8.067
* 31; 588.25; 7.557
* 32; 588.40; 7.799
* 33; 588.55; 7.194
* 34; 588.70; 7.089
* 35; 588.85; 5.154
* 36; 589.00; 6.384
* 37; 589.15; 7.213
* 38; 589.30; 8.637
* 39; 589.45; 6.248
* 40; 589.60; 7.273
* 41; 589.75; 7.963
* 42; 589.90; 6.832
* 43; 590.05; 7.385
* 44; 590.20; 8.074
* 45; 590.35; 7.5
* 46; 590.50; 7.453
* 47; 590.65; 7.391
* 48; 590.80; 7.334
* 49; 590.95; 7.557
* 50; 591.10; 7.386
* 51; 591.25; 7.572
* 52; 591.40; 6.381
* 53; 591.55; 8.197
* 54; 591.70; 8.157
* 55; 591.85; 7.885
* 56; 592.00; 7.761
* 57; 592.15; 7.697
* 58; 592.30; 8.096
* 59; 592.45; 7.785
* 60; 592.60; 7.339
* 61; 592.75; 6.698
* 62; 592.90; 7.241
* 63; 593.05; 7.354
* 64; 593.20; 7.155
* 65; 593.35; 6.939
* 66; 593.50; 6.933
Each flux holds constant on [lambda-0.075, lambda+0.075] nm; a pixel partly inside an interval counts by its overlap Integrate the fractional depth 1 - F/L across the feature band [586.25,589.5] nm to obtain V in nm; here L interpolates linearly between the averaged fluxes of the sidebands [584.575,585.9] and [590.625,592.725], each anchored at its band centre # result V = 0.05 nm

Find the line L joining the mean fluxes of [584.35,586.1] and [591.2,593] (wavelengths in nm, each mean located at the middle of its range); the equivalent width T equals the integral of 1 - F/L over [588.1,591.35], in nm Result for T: 0.09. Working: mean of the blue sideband 7.41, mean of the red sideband 7.56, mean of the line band 7.3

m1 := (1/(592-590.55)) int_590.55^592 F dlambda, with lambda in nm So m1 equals 7.55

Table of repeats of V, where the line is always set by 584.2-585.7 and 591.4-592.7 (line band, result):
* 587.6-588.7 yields 0.02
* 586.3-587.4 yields 0.03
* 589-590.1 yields 0.06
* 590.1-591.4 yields 0.04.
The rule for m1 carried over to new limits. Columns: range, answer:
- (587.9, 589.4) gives 7.26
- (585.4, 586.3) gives 7.63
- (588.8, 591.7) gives 7.3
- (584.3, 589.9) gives 7.4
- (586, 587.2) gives 7.54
